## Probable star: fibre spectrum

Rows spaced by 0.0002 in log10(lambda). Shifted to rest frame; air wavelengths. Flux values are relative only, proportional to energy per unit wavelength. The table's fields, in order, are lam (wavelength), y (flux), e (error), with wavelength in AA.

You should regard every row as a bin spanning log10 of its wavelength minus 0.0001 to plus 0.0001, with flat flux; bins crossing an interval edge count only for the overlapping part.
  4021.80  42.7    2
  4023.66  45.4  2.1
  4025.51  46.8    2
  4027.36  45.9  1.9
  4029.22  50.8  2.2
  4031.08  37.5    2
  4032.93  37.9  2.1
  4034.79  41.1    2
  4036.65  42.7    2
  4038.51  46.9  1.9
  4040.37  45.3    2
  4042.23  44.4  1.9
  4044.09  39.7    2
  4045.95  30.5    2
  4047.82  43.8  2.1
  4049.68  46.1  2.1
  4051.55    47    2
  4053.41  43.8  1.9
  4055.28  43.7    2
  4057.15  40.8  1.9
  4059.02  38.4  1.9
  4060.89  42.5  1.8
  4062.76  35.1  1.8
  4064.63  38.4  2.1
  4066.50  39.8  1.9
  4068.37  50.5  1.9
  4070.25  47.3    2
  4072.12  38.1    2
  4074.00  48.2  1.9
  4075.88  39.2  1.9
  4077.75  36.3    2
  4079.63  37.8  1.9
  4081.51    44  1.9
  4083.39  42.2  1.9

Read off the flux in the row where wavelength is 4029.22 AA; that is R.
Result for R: 50.8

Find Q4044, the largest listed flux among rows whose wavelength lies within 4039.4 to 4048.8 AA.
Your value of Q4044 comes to 45.3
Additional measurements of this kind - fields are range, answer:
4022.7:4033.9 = 50.8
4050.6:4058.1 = 47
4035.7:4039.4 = 46.9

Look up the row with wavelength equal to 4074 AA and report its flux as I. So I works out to 48.2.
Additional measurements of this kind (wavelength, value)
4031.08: 37.5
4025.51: 46.8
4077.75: 36.3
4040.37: 45.3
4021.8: 42.7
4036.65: 42.7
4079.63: 37.8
